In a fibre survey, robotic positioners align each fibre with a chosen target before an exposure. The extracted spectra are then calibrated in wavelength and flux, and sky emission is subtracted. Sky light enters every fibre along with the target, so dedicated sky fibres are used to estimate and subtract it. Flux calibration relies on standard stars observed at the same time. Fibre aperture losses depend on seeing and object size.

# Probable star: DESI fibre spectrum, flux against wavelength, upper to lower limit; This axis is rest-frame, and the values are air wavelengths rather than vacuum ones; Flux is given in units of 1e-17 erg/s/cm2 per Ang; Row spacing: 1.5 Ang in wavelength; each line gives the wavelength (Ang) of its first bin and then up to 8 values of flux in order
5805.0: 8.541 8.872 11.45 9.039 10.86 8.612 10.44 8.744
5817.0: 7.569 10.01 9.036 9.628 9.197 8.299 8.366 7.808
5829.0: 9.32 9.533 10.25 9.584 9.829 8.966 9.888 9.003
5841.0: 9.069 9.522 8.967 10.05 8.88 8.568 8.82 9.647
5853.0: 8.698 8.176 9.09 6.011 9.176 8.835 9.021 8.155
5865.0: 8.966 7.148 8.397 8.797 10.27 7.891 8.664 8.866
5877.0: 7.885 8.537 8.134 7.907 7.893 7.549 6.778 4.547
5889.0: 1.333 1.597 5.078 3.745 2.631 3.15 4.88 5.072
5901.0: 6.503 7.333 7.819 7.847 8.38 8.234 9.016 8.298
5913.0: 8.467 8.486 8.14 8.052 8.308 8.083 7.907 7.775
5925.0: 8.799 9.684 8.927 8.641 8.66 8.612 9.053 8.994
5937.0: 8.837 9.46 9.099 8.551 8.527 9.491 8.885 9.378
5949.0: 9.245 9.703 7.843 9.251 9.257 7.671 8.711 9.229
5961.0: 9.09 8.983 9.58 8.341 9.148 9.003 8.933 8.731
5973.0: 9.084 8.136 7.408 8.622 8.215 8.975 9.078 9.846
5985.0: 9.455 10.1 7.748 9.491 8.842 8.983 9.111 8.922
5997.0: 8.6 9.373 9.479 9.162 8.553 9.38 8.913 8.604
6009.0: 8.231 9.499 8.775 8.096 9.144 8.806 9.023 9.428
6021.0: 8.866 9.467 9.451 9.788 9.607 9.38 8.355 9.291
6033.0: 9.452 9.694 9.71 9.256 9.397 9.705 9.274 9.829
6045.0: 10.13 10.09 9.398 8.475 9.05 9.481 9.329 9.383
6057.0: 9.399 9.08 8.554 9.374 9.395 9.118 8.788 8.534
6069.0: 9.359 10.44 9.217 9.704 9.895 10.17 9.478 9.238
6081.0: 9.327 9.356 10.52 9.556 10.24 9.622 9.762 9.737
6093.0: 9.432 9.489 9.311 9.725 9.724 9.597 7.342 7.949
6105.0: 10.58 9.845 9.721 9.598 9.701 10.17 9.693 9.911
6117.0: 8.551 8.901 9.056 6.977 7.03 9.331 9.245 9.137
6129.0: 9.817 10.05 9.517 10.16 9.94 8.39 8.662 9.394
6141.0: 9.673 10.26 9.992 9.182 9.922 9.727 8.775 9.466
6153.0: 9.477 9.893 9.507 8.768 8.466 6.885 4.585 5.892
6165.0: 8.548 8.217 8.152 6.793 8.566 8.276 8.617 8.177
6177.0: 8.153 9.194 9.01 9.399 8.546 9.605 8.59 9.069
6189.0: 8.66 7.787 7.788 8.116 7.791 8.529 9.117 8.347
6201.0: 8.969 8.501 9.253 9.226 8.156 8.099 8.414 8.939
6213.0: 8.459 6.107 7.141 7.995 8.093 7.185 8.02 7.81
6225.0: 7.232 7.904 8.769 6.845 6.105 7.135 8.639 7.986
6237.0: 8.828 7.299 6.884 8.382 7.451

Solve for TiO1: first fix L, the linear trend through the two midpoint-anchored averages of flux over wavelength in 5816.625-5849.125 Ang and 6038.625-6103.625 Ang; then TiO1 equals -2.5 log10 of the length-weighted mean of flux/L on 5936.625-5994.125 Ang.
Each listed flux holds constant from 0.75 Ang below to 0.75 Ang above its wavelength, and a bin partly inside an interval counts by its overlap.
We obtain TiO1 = 0.05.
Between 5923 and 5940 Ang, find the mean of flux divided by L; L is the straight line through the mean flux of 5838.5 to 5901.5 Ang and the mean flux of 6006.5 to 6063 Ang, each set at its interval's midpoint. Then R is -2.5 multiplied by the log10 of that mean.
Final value -0.099 mag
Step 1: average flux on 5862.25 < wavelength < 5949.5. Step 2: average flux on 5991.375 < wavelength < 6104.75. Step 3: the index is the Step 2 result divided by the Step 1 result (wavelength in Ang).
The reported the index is 1.2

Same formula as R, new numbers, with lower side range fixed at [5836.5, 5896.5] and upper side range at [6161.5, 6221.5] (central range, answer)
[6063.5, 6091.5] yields -0.19 mag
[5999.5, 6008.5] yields -0.14 mag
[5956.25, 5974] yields -0.13 mag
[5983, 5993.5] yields -0.16 mag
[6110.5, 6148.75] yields -0.15 mag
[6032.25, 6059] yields -0.18 mag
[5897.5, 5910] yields 0.09 mag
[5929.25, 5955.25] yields -0.15 mag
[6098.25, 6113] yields -0.17 mag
